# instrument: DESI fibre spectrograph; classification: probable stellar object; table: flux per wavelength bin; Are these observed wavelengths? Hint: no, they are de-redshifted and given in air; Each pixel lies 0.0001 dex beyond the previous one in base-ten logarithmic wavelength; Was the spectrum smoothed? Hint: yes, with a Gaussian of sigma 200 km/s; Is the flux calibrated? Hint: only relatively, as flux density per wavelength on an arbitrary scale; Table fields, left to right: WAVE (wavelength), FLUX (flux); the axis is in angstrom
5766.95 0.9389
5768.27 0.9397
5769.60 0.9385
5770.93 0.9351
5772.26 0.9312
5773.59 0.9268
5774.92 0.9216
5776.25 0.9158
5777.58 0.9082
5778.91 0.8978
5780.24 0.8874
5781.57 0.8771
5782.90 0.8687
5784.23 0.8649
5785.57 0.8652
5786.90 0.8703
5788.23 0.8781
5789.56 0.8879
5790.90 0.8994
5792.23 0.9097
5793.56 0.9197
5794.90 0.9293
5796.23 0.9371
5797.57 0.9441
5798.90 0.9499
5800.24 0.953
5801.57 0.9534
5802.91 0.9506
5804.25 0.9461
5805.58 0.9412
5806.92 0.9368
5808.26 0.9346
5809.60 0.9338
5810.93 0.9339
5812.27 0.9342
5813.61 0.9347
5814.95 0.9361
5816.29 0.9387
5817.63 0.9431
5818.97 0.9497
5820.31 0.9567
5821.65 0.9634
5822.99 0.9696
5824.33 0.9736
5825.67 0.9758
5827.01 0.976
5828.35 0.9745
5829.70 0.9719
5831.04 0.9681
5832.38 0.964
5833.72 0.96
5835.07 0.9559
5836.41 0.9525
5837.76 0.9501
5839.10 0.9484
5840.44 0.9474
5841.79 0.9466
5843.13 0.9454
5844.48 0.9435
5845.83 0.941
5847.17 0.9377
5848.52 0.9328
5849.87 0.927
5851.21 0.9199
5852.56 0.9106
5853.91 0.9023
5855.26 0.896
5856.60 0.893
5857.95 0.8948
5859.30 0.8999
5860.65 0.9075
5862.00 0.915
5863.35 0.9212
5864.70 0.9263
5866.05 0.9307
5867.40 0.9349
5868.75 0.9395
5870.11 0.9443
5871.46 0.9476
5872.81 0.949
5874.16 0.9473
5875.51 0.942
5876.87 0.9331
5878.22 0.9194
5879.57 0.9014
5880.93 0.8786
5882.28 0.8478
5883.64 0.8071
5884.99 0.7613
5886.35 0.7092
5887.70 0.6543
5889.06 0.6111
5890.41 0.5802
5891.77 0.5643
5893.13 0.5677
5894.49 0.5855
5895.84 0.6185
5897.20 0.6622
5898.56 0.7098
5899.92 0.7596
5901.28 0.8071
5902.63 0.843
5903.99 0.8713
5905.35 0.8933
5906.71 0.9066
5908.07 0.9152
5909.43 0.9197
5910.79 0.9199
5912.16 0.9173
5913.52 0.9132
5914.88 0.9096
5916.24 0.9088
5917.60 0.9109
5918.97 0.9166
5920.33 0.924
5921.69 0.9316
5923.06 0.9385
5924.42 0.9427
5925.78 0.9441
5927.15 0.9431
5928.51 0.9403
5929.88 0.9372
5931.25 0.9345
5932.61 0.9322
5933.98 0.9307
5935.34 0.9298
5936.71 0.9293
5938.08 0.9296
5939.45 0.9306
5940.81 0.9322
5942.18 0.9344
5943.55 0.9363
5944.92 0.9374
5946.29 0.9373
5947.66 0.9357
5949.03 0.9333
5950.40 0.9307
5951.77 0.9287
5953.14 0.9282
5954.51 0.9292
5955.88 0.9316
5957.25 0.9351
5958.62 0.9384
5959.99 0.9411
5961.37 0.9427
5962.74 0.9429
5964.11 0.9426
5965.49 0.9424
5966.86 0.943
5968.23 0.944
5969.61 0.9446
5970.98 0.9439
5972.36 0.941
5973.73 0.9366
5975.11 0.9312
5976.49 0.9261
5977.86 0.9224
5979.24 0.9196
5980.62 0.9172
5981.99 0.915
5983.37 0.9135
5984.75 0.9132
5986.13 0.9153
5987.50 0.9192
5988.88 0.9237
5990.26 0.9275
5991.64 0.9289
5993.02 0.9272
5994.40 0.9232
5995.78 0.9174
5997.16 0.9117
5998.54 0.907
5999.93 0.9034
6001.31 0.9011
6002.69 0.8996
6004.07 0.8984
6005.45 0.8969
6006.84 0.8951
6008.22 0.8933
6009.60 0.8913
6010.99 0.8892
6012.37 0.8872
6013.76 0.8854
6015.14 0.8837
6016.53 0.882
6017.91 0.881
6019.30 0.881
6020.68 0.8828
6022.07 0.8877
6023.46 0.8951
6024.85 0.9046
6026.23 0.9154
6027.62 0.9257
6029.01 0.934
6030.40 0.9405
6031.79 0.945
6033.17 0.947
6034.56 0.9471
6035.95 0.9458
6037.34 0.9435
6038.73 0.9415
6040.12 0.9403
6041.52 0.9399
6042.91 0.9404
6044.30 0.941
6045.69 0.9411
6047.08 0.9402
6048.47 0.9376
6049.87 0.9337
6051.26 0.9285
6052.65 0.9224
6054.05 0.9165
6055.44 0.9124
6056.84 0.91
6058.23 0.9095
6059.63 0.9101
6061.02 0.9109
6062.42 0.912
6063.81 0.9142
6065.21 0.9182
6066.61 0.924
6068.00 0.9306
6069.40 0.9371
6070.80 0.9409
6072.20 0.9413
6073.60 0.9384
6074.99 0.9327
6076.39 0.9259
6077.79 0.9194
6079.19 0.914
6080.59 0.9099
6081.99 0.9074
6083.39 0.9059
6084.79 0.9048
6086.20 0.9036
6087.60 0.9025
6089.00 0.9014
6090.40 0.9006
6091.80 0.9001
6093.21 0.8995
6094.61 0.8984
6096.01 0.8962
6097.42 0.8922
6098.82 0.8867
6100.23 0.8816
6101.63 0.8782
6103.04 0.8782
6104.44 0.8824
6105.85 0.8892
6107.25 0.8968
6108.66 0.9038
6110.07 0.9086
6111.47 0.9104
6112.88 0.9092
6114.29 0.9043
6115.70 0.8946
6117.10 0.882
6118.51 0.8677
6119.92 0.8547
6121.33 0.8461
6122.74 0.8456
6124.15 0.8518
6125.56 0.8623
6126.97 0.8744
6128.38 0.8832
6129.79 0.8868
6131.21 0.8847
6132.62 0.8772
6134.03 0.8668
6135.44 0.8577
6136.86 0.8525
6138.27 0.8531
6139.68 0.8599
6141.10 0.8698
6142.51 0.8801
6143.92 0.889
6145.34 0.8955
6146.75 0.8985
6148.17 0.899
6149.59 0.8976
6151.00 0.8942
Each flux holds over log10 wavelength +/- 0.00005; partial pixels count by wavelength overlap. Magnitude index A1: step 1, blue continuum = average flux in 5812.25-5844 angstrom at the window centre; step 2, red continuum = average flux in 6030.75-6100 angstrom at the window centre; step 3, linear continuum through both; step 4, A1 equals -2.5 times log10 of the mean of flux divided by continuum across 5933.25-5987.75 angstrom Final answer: 0.01 mag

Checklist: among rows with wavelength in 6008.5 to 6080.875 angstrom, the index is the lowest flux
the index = 0.881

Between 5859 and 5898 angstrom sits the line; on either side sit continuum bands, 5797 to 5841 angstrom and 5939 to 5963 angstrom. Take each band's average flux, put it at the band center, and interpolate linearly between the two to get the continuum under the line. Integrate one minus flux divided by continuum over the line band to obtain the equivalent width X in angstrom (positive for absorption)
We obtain 5.3 angstrom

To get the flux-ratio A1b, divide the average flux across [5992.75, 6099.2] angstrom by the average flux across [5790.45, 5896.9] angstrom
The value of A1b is 1.02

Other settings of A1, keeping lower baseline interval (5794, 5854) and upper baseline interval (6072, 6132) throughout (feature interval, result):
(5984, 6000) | 0.00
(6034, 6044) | -0.04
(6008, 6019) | 0.03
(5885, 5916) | 0.21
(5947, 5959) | -0.01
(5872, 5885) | 0.05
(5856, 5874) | 0.02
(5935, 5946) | -0.01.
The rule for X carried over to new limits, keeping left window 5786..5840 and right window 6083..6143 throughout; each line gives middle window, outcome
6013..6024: 0.2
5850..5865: 0.4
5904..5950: -0.3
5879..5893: 3.1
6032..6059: -1.1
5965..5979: -0.4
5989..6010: -0.1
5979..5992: -0.2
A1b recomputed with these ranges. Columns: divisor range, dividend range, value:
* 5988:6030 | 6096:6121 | 0.98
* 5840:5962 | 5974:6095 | 1.04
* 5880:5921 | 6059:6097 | 1.15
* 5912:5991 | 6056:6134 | 0.97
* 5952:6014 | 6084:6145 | 0.96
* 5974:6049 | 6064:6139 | 0.98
